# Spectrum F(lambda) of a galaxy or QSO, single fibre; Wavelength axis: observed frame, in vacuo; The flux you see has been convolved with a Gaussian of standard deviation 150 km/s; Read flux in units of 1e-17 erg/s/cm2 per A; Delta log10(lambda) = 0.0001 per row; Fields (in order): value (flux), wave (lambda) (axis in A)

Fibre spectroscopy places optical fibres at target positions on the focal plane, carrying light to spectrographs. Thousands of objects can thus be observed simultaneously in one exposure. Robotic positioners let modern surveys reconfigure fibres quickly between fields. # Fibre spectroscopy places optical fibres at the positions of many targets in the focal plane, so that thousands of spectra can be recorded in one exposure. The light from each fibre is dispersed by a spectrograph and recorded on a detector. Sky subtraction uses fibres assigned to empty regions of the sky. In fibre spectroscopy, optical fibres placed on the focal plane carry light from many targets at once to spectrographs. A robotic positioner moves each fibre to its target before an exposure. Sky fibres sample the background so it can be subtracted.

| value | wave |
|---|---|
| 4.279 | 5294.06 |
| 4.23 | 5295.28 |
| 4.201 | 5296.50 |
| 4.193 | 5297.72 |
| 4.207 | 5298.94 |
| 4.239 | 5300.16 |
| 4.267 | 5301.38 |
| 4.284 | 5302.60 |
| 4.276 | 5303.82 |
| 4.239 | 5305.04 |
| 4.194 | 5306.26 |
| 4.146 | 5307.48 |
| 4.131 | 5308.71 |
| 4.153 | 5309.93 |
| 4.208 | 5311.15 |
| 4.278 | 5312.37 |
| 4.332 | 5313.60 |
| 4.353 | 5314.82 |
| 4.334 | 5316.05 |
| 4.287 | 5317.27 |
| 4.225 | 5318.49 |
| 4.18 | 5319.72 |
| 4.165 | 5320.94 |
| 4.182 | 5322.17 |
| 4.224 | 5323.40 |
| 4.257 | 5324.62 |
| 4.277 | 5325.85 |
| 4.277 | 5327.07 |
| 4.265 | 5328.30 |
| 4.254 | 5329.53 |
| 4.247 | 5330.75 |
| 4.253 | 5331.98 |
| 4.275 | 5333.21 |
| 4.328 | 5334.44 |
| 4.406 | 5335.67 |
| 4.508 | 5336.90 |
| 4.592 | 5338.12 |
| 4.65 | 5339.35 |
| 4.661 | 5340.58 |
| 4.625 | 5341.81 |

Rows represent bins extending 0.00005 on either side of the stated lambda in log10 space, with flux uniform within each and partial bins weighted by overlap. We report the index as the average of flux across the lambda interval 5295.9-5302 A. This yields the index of 4.22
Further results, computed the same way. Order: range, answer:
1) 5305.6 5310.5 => 4.16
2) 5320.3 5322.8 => 4.17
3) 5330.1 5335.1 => 4.28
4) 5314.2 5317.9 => 4.33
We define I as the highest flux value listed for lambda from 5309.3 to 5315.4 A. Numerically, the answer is 4.353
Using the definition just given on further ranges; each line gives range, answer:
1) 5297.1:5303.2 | 4.284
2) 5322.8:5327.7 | 4.277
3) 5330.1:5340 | 4.65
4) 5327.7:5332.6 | 4.265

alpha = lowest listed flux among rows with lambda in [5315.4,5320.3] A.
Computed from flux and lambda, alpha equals 4.18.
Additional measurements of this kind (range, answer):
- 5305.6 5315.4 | 4.131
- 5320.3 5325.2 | 4.165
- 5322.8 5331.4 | 4.224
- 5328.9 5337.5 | 4.247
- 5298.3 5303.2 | 4.207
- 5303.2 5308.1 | 4.146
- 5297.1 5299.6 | 4.193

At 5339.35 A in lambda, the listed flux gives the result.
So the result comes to 4.65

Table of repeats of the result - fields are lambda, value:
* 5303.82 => 4.276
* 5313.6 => 4.332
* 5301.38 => 4.267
